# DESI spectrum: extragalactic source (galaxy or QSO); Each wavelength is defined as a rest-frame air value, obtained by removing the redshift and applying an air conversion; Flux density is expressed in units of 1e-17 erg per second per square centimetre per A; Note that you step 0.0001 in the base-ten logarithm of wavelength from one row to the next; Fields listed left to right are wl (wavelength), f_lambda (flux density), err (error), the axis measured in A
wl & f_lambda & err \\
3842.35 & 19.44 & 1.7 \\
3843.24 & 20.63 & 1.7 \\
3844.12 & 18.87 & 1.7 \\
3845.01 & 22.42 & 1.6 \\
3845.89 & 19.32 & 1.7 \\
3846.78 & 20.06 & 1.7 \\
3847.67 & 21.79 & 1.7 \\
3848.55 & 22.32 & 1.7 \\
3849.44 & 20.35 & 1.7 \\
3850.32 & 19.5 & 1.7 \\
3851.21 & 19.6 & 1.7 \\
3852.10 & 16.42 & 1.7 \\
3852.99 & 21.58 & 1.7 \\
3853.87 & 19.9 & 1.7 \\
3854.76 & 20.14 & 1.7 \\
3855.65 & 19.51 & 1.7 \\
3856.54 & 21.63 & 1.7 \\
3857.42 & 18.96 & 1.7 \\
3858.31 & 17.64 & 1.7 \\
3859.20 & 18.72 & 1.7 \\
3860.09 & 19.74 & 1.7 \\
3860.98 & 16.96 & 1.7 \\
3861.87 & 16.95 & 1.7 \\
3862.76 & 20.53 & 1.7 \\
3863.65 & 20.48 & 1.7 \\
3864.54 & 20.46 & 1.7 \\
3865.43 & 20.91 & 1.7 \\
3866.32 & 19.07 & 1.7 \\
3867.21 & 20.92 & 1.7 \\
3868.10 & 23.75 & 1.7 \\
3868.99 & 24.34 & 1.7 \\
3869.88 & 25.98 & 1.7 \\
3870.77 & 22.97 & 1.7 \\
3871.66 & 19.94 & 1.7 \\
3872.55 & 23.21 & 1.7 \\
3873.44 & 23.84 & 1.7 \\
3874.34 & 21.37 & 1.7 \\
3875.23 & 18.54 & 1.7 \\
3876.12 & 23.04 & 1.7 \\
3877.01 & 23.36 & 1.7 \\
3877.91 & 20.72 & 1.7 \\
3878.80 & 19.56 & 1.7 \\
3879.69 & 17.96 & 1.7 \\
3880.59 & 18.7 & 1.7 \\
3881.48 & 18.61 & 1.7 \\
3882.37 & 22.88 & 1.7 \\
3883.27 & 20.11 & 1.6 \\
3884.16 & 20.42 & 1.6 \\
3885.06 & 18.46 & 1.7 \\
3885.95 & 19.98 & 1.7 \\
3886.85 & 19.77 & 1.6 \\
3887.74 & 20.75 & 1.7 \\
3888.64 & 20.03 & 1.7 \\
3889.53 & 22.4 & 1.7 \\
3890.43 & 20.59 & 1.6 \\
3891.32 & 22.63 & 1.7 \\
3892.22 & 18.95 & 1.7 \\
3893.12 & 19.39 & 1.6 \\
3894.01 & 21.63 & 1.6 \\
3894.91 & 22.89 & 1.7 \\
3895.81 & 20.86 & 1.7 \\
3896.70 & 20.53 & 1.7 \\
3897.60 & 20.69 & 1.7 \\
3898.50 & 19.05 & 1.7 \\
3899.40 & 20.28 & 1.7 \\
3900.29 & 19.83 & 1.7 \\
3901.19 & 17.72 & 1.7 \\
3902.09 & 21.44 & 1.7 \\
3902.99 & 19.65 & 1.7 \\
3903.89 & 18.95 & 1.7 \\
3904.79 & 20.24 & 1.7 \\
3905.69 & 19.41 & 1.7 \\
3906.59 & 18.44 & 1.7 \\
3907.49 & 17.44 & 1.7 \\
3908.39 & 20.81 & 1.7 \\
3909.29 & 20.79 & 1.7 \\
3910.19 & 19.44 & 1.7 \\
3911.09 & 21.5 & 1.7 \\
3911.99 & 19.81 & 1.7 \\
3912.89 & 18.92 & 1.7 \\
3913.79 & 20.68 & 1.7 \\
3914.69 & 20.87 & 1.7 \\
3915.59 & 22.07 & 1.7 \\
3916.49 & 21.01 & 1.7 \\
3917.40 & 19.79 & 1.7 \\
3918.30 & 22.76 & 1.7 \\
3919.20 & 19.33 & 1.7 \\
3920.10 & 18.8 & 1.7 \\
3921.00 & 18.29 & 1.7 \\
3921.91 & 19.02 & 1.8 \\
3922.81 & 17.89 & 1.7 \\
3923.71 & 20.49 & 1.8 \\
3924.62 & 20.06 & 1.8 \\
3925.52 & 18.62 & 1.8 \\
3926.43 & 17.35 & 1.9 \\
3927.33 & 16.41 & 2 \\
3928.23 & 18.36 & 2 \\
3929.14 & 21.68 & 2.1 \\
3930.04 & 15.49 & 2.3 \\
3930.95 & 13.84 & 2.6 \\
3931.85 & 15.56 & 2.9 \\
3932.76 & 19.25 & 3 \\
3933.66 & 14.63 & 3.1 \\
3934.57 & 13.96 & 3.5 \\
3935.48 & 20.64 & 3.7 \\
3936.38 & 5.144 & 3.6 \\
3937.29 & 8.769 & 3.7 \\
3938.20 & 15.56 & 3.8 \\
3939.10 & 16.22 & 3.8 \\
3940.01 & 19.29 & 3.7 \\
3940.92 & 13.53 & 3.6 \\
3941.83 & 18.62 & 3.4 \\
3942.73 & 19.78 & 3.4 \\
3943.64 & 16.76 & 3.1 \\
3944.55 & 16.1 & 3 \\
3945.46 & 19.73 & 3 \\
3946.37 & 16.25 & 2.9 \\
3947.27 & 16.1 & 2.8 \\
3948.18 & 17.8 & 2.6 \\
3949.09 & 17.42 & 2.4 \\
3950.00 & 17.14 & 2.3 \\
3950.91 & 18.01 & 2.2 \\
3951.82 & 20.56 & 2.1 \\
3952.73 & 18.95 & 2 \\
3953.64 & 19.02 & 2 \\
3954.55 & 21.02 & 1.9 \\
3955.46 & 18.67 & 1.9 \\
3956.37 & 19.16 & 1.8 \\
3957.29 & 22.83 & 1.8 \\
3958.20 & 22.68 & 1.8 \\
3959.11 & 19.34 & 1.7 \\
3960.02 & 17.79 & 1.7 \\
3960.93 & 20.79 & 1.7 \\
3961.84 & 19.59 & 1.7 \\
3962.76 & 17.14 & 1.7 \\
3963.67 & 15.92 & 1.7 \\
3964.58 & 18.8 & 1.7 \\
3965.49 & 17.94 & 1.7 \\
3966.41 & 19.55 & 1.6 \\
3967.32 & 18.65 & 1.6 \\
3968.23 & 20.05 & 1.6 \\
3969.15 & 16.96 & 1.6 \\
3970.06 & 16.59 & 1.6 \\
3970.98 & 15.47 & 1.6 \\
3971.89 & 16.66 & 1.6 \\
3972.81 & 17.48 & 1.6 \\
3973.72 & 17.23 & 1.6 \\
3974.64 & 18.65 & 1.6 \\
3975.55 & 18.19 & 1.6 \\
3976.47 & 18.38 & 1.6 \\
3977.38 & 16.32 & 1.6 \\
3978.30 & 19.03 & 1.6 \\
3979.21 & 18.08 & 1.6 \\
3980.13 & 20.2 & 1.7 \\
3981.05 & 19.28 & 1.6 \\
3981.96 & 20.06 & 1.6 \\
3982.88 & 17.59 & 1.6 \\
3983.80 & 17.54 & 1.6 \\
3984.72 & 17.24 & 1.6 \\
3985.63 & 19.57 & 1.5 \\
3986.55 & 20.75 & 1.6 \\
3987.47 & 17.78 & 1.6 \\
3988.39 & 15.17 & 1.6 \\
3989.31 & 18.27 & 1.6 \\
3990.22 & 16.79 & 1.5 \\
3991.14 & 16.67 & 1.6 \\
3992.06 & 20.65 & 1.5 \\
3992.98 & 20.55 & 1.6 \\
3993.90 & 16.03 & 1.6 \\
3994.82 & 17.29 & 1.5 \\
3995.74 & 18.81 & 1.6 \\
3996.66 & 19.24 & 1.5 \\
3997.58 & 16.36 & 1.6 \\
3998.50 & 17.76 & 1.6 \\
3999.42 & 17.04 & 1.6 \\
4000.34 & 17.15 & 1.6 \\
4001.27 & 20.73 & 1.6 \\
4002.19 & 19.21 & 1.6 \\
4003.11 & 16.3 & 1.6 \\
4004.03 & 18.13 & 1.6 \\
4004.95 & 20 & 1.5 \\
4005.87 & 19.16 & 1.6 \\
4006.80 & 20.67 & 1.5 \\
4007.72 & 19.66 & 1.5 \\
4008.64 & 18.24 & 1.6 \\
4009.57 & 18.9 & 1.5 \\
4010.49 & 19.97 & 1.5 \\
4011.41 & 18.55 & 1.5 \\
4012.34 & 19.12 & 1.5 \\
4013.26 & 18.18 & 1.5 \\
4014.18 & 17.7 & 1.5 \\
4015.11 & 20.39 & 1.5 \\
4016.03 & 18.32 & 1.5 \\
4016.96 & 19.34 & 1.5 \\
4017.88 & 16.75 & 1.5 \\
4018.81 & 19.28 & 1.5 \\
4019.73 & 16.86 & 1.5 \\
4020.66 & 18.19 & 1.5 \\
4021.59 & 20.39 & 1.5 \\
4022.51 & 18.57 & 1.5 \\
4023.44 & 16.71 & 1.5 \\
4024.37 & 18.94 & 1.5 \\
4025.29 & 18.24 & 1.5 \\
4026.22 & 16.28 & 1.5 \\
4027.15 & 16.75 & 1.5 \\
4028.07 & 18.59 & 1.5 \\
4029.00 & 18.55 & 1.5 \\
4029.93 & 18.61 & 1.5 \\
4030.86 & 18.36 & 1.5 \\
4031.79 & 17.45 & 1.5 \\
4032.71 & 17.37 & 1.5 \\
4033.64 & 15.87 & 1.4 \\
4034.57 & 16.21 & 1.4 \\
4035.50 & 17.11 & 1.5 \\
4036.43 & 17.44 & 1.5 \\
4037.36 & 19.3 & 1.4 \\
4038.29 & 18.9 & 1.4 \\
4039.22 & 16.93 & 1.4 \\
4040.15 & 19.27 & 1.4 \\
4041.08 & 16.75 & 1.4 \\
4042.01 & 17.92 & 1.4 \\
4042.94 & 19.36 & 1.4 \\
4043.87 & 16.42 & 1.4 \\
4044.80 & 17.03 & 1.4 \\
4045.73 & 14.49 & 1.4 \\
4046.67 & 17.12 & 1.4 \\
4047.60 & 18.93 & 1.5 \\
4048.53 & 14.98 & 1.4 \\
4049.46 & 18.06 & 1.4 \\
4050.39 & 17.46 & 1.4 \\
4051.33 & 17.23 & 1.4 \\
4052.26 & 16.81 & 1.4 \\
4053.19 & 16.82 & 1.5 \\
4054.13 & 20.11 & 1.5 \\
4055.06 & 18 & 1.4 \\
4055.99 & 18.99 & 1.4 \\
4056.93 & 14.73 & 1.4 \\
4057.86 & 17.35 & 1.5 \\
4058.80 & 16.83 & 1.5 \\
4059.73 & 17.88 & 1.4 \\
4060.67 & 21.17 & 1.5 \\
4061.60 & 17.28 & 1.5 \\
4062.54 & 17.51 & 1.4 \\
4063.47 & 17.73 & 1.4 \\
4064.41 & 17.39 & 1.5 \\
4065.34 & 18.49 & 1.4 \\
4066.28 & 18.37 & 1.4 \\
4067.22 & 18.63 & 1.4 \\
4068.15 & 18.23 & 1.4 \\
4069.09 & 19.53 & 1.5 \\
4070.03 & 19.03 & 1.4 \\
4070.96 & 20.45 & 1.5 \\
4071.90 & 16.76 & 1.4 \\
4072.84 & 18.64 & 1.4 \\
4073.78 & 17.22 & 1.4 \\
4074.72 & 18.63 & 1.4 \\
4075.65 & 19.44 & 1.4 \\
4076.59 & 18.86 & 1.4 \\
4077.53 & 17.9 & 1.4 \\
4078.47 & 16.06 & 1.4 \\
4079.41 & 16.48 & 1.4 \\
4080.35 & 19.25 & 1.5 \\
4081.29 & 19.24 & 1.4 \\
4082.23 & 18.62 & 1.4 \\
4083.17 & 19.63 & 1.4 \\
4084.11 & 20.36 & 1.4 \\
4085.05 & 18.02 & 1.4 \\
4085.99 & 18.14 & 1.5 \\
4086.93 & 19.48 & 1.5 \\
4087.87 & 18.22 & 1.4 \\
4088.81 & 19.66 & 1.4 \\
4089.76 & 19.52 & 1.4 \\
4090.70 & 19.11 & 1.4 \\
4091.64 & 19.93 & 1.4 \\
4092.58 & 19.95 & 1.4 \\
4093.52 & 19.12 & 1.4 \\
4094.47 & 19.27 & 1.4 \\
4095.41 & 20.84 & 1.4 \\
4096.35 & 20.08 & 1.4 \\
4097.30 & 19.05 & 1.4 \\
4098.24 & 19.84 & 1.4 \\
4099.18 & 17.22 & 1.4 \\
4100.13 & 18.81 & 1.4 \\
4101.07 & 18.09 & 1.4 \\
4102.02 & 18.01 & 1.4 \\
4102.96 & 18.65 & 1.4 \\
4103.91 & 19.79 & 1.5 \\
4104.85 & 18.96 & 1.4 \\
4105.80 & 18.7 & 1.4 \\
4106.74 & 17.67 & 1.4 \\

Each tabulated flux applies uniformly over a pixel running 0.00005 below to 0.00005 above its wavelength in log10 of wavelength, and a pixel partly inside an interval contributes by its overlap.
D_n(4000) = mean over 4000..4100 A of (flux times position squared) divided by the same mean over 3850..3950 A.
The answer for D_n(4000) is 1.02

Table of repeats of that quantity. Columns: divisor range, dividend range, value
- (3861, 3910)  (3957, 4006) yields 0.94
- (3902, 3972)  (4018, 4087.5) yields 1.04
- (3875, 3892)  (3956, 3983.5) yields 0.95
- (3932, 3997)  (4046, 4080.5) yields 1.05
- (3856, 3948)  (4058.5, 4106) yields 1.06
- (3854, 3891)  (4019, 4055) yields 0.93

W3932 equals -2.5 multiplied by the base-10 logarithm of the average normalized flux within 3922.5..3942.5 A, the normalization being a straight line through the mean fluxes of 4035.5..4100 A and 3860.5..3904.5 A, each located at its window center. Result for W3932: 0.21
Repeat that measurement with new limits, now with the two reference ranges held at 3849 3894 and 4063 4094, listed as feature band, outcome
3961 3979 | 0.100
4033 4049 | 0.102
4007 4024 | 0.033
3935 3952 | 0.204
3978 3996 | 0.063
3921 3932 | 0.115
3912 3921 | -0.015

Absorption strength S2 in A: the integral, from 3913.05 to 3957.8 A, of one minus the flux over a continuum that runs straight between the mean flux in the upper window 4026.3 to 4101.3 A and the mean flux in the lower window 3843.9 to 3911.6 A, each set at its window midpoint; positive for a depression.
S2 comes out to 3.96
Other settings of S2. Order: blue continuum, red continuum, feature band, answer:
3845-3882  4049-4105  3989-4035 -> 2.1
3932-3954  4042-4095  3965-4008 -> -2.7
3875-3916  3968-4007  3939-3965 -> 0.6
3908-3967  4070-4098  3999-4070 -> 2.5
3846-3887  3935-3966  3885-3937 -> -0.4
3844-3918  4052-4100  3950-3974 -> 1.1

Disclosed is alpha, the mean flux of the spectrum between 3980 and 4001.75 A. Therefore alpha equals 18.2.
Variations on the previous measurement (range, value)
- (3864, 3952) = 19.3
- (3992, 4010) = 18.5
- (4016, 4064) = 17.7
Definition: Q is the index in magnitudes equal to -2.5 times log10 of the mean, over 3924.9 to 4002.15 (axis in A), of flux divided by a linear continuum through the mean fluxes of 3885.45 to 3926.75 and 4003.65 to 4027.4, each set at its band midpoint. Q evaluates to 0.09 mag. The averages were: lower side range 20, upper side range 18.6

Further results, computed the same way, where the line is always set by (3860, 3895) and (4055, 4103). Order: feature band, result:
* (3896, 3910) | 0.045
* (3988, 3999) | 0.099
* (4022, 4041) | 0.079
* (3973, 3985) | 0.080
